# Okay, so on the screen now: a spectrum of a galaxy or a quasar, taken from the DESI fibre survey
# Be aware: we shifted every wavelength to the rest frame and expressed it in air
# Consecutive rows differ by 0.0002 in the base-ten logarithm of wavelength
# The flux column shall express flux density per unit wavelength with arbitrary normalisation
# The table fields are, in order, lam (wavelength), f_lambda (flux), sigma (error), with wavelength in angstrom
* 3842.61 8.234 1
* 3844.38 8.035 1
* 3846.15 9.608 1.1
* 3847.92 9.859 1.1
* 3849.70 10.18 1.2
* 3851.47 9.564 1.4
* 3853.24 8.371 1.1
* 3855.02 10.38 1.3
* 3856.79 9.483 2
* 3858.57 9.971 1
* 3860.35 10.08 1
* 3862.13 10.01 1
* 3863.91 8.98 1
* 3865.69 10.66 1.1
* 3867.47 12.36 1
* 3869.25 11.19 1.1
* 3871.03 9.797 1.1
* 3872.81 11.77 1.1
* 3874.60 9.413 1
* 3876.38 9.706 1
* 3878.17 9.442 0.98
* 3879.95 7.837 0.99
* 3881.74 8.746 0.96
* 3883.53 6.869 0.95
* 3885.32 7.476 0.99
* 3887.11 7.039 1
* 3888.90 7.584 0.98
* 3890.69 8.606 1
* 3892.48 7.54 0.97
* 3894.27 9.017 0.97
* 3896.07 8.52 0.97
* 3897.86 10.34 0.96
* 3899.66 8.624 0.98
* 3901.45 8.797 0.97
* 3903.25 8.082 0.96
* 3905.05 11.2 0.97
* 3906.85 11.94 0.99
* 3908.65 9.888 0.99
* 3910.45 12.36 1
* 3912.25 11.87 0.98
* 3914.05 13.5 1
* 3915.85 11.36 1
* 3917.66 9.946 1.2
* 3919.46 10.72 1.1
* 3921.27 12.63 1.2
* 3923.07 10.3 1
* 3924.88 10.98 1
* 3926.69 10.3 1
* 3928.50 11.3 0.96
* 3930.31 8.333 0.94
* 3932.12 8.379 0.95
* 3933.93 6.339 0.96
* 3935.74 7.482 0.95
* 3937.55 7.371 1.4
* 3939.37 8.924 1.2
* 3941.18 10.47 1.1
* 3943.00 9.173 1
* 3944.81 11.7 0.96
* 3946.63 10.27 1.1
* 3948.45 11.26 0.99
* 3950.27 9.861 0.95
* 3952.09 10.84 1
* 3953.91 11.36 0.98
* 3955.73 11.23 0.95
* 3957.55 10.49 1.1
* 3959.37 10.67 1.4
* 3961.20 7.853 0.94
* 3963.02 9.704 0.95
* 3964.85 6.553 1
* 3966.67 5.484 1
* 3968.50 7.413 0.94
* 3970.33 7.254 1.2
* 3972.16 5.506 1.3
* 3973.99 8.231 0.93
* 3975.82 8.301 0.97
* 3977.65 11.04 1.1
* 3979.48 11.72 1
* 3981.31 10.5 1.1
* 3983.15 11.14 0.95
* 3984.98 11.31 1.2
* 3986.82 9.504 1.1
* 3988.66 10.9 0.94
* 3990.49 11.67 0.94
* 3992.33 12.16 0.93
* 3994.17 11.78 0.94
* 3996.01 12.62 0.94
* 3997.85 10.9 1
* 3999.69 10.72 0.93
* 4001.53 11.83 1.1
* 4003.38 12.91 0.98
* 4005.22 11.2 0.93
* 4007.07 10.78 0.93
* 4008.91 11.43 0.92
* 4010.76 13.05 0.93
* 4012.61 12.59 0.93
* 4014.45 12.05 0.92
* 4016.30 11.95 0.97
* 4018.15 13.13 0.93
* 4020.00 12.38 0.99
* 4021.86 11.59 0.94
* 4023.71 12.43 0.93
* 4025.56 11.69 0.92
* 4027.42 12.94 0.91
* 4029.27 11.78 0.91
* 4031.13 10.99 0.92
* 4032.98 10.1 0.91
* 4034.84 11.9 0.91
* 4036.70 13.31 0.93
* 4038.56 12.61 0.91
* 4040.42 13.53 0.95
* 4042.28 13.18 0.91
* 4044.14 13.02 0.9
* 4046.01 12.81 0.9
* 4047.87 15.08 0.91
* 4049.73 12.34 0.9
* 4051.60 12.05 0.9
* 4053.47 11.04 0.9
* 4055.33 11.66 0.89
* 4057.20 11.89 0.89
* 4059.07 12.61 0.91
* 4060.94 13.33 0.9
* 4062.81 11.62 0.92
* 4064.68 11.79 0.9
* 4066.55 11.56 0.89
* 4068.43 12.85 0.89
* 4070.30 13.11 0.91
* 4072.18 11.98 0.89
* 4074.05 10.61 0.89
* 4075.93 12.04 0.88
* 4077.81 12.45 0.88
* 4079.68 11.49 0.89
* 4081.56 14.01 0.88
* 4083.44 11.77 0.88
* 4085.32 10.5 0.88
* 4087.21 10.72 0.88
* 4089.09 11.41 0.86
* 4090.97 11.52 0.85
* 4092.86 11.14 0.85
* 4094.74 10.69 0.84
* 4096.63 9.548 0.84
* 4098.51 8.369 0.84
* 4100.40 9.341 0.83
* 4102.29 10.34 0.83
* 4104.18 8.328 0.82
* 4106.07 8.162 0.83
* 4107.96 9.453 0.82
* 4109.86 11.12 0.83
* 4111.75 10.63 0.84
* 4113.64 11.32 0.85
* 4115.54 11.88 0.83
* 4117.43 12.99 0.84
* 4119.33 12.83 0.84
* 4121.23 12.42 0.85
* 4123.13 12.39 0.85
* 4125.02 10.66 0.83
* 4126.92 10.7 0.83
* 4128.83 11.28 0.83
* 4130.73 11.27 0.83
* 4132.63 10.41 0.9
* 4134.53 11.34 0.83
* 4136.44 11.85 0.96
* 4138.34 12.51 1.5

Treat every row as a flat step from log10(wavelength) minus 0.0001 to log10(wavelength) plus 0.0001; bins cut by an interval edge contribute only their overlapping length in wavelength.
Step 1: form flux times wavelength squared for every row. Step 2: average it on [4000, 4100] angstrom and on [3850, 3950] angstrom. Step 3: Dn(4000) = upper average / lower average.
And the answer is 1.32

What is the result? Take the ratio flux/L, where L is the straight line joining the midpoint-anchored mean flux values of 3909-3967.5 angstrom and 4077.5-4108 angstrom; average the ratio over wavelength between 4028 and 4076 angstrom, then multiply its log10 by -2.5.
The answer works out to -0.181 mag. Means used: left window 9.97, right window 10.5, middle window 12.3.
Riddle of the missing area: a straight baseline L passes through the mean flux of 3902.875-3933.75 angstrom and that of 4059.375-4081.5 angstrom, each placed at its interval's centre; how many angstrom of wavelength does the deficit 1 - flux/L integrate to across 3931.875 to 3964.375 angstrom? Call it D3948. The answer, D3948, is 4.1 angstrom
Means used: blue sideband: 10.7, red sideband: 12.2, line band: 9.62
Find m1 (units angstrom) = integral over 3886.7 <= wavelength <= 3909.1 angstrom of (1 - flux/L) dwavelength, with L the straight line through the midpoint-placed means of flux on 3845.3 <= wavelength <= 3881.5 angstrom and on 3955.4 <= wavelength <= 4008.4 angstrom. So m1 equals 2.1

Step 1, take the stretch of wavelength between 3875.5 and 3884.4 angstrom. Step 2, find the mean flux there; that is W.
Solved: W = 8.52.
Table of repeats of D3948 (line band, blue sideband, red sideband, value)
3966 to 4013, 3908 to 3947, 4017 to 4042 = 4.0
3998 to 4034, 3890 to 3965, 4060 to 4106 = -4.0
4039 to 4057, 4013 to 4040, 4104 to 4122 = -1.3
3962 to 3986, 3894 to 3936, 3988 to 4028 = 5.4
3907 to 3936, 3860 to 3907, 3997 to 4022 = -1.2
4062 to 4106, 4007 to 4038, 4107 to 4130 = 2.1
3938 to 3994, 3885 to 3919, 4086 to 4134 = 1.6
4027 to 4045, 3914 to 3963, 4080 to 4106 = -3.4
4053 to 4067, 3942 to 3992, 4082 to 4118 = -2.3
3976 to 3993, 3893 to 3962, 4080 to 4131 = -1.0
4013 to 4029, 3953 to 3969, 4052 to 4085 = -2.3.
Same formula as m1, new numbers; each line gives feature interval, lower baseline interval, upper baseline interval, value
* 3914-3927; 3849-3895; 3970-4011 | -1.6 angstrom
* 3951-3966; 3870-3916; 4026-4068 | 1.3 angstrom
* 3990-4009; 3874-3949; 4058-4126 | -2.3 angstrom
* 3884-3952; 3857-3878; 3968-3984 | -0.1 angstrom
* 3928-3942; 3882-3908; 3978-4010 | 1.8 angstrom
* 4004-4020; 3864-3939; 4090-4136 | -2.9 angstrom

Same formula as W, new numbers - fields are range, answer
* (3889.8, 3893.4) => 8.09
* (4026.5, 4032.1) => 11.9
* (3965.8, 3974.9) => 6.78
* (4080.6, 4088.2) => 11.7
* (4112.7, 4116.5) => 11.6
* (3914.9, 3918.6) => 10.7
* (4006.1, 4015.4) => 12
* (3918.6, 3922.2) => 11.7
